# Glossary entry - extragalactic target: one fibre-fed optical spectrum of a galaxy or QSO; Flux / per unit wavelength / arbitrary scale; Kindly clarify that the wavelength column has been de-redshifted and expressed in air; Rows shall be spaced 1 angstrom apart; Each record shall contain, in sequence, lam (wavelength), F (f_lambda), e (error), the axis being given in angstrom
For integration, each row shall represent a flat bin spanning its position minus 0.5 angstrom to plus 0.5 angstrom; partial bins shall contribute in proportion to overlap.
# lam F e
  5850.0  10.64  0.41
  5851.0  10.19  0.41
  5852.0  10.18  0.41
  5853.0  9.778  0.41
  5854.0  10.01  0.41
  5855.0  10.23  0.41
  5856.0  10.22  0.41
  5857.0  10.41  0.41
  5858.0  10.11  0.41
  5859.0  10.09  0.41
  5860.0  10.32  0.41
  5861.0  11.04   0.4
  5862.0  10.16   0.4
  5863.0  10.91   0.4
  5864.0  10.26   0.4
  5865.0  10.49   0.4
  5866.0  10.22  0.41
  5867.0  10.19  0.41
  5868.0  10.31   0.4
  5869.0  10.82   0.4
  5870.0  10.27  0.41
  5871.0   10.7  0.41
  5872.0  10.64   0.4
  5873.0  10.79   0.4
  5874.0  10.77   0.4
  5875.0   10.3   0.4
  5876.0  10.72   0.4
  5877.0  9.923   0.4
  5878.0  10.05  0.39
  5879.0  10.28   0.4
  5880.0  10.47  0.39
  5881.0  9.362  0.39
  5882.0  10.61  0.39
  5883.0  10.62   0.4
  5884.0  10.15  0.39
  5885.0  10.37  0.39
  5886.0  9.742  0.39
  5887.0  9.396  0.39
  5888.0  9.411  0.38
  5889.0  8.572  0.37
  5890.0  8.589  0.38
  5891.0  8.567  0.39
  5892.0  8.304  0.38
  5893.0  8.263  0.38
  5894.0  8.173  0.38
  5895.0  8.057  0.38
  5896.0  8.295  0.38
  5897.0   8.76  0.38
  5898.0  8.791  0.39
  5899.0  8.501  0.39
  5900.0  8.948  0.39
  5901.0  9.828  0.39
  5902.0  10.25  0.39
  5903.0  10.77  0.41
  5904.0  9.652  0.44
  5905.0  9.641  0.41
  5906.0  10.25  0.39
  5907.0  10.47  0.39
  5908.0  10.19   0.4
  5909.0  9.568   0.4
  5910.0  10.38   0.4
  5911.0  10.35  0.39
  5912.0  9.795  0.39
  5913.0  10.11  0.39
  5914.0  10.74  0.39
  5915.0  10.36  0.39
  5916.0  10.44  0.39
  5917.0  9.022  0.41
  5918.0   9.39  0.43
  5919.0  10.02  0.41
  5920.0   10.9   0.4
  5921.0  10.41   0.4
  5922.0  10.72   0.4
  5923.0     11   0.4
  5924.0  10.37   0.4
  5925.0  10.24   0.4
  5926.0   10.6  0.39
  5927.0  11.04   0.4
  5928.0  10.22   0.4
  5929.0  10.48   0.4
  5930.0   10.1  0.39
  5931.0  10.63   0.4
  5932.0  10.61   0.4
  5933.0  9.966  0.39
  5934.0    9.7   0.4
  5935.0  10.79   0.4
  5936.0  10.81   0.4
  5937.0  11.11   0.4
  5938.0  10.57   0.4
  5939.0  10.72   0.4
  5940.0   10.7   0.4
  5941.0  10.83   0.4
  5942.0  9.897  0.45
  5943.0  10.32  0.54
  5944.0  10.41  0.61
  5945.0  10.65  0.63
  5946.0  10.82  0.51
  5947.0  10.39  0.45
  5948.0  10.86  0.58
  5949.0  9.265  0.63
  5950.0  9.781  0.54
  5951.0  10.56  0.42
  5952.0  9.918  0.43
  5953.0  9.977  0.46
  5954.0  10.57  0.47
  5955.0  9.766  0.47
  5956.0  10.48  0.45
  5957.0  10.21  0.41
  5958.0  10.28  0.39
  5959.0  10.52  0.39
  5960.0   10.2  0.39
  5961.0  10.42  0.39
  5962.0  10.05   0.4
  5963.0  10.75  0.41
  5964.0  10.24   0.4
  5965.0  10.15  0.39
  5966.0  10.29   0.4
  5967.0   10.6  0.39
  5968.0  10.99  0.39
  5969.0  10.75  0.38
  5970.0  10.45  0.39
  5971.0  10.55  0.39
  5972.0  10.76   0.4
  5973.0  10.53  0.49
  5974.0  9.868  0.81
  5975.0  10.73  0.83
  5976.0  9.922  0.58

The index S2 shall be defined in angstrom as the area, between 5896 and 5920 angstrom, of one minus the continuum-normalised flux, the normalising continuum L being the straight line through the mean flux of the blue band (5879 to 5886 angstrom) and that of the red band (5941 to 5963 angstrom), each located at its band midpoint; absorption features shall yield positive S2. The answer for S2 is 0.99 angstrom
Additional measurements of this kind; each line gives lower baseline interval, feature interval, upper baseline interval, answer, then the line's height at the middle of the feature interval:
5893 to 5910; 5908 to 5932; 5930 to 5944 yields -0.8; 9.96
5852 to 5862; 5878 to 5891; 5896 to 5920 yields 0.3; 10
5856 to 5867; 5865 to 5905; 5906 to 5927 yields 2.4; 10.3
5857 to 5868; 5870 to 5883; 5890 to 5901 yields -1.1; 9.6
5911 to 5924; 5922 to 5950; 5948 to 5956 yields -0.9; 10.2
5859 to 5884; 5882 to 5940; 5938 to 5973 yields 2.8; 10.4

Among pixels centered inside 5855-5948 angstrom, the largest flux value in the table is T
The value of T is 11.11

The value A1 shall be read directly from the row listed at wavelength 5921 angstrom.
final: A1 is 10.41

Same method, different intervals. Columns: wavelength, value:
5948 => 10.86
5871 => 10.7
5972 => 10.76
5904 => 9.652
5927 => 11.04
